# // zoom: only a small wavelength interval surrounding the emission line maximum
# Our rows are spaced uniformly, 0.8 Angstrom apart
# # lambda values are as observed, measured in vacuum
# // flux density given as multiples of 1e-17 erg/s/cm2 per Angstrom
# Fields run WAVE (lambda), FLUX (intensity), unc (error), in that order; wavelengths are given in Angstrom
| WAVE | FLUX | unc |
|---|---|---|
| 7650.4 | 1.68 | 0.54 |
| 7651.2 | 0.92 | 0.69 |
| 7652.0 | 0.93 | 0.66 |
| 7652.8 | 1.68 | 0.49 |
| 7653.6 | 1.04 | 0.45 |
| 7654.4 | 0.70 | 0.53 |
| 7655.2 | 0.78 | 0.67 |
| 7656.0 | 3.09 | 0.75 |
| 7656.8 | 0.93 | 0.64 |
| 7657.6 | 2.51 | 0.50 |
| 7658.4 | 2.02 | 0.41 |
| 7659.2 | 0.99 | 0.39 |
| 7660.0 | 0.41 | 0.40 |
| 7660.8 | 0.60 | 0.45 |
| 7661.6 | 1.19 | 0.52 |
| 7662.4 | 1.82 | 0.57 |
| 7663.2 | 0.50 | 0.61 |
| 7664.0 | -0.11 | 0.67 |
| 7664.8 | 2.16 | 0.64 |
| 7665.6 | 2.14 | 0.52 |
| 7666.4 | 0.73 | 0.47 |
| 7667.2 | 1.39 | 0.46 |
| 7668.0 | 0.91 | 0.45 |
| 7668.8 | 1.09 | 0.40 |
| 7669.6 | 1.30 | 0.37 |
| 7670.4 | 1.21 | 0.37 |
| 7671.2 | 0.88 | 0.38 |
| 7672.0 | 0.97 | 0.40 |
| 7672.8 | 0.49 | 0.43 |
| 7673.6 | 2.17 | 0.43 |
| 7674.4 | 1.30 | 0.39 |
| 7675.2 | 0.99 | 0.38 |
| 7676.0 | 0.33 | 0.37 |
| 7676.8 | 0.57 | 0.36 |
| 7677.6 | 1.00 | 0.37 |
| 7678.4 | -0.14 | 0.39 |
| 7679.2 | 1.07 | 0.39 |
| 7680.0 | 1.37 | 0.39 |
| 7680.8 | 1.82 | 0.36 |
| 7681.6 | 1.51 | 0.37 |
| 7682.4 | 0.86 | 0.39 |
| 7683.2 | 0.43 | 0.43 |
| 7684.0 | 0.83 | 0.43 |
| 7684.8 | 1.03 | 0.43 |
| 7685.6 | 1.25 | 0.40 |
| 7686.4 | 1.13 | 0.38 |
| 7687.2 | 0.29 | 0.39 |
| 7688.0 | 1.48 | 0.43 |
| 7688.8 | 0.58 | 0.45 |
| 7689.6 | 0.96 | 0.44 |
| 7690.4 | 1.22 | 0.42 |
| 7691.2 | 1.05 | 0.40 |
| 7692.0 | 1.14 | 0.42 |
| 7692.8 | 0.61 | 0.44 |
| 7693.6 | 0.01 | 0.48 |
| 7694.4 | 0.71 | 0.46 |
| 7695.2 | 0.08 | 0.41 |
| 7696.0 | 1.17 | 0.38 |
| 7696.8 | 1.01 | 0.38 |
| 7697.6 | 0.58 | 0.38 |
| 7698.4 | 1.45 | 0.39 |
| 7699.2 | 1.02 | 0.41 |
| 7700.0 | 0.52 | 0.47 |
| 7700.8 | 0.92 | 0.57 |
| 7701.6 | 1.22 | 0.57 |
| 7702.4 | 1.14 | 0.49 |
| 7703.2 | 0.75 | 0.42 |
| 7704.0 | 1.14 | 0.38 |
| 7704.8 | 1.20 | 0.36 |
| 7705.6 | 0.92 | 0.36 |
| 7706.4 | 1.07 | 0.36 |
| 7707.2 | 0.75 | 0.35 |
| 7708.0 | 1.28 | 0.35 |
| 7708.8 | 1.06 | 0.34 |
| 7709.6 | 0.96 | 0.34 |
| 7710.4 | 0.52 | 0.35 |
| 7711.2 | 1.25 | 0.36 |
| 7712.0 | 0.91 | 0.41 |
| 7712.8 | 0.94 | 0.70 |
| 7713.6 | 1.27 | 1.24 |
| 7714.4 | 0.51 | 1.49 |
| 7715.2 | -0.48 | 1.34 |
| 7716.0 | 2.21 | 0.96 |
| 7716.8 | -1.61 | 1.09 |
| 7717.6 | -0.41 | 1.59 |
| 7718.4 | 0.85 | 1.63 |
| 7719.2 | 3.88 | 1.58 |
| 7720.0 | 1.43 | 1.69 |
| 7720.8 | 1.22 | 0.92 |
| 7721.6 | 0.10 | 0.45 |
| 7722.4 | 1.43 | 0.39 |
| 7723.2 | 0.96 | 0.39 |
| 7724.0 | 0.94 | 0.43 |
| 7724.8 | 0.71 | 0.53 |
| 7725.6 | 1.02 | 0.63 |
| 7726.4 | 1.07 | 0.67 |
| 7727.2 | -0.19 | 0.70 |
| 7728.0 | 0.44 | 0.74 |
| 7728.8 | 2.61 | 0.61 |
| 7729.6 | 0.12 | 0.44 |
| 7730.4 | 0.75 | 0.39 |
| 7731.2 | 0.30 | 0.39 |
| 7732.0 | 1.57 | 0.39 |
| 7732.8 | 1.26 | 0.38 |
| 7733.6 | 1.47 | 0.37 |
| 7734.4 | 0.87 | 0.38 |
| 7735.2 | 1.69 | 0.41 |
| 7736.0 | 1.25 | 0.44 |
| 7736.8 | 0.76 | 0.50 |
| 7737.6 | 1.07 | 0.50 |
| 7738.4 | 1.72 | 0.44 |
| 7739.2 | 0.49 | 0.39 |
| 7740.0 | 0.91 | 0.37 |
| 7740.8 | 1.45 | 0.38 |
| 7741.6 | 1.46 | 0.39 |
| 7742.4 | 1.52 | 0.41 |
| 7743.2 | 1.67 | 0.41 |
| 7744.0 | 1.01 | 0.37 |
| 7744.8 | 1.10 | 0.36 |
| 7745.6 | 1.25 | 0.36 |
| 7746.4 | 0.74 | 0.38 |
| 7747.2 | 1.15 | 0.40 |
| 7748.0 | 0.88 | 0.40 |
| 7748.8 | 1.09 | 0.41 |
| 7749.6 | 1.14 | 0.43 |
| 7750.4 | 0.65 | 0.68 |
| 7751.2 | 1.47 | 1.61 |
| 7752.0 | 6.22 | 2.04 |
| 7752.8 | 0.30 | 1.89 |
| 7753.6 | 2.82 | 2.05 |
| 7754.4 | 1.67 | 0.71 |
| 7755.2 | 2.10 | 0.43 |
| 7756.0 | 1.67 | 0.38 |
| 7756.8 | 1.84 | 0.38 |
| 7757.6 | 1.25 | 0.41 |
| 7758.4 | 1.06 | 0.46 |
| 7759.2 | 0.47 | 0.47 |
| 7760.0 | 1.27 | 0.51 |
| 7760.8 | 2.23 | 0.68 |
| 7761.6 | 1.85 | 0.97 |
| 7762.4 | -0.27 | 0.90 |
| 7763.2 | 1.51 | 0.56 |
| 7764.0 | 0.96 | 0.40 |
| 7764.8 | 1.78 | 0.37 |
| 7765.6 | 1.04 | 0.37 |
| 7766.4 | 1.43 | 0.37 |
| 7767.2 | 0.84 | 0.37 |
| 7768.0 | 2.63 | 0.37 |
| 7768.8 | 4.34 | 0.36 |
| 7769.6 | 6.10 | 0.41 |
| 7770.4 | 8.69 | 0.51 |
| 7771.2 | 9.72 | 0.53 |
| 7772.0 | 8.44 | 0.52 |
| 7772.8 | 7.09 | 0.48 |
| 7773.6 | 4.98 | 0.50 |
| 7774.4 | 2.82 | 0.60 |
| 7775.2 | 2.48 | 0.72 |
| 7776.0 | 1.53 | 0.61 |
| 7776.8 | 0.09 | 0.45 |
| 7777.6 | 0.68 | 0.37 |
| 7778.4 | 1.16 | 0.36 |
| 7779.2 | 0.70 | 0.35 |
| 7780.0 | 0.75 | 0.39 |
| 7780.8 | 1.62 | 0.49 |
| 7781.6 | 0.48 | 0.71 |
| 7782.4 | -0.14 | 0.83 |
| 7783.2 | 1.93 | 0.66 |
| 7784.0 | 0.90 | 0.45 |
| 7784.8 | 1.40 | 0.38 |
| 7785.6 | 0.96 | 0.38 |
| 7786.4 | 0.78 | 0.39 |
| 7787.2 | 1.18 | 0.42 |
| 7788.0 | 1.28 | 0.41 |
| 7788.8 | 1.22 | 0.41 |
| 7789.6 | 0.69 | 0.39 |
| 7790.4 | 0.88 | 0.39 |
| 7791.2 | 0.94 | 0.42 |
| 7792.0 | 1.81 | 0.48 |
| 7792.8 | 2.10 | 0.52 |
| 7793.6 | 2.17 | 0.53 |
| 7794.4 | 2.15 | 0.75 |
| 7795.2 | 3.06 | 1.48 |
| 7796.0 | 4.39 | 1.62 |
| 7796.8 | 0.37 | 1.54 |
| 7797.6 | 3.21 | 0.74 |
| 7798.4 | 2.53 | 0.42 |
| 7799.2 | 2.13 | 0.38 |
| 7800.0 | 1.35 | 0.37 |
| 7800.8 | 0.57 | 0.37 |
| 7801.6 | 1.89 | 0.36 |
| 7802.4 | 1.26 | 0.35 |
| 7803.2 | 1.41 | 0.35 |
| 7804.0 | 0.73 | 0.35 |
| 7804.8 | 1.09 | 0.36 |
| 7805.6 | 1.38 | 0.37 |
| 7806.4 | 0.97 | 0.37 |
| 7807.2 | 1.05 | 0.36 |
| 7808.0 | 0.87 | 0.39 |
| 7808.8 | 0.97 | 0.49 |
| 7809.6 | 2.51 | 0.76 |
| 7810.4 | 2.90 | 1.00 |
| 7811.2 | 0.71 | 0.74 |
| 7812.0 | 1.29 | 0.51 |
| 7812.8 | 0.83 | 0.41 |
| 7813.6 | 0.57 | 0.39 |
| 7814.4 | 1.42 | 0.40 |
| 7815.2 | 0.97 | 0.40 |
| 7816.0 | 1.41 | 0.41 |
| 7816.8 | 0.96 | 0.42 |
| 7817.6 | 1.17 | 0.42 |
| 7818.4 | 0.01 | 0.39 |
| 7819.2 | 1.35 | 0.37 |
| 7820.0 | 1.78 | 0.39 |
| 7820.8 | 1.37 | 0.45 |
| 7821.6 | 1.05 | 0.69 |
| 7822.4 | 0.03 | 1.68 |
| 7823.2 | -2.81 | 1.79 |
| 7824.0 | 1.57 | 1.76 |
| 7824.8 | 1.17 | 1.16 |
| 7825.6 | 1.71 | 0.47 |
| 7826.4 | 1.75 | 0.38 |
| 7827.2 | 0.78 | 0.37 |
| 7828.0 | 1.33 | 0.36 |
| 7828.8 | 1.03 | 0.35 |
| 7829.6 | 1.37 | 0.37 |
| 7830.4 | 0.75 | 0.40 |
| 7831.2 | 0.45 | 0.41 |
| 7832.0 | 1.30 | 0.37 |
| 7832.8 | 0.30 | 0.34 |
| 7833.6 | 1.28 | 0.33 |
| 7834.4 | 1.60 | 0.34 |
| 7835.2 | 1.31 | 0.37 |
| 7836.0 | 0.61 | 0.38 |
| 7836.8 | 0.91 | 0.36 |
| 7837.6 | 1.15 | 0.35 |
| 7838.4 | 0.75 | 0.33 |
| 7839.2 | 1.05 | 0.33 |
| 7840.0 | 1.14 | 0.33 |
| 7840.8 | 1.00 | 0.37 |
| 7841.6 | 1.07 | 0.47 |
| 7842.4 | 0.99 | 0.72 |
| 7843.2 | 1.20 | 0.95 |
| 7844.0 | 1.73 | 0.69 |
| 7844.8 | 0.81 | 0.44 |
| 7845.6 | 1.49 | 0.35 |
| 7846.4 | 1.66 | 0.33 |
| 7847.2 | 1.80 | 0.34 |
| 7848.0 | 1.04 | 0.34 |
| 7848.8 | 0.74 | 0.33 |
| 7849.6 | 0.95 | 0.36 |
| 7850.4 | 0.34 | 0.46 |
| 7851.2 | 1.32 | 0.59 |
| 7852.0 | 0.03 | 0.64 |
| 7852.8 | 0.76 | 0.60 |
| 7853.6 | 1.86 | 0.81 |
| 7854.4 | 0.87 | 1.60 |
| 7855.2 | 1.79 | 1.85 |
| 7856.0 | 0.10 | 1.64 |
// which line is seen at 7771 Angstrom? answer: H-alpha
